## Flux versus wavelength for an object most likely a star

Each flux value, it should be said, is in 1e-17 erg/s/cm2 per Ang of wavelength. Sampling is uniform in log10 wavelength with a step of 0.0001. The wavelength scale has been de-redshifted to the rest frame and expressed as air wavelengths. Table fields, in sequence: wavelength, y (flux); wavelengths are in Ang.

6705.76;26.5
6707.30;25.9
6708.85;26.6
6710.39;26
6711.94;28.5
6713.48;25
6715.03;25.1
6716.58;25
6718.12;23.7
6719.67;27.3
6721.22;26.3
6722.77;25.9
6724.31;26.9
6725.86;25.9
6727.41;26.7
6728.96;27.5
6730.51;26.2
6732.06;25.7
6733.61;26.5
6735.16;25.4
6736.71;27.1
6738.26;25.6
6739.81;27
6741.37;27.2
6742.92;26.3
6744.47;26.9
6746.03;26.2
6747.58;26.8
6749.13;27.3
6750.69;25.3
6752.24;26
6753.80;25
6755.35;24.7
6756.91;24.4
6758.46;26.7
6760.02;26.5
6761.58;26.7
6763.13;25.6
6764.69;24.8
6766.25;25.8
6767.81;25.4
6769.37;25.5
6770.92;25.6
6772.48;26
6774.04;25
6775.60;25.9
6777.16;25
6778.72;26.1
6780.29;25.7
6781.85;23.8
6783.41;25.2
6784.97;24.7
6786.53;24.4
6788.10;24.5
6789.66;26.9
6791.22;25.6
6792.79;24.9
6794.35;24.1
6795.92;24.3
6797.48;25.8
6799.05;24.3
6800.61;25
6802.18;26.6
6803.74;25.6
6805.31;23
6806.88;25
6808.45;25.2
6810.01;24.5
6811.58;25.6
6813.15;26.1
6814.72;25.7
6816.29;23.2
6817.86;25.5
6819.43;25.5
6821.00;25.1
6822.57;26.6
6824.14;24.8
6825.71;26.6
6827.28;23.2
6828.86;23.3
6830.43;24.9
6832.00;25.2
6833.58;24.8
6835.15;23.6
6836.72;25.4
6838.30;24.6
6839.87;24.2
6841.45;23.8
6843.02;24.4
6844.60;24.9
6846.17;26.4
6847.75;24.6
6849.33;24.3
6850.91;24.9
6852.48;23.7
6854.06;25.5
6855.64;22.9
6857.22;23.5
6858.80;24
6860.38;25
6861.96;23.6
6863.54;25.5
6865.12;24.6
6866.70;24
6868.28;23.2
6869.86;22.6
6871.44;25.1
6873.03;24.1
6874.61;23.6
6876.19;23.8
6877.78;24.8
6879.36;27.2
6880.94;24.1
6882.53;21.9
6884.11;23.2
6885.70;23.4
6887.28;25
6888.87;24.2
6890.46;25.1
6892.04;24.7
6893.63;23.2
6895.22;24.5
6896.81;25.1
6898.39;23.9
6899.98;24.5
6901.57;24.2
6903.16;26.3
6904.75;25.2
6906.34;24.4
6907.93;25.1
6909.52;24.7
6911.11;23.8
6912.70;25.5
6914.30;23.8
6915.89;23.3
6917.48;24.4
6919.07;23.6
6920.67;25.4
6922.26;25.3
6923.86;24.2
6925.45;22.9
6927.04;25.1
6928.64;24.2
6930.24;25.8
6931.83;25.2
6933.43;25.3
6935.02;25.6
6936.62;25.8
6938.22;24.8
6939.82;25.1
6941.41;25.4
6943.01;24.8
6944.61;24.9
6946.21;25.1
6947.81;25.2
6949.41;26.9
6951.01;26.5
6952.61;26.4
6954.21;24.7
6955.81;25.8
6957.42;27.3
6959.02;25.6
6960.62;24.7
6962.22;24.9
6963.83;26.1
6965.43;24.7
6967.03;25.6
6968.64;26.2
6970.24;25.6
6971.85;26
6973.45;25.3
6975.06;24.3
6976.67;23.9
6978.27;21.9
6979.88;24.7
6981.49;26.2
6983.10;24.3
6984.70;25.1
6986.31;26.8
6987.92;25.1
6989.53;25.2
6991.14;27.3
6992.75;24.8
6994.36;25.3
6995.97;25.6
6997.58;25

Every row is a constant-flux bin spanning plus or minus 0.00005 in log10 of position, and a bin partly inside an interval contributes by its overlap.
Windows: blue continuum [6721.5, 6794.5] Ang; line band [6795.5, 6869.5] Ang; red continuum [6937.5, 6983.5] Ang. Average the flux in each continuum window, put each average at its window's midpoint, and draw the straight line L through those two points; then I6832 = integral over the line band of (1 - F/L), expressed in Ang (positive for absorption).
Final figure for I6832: 2.6 Ang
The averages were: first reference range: 25.8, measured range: 24.7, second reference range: 25.3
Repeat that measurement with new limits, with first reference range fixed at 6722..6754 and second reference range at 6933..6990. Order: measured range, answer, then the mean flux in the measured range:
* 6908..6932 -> 1.0 Ang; 24.5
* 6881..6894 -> 0.9 Ang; 23.9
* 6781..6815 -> 1.4 Ang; 25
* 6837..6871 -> 2.0 Ang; 24.3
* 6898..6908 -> 0.3 Ang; 24.8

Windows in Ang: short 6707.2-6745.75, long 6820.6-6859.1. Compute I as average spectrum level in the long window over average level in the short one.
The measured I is 0.9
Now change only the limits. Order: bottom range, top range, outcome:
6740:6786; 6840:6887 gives 0.94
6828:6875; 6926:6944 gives 1.03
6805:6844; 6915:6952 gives 1.01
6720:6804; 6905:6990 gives 0.97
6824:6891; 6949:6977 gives 1.05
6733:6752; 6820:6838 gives 0.94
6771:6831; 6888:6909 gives 0.98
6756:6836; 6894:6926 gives 0.97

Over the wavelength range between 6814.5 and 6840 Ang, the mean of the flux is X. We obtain 24.8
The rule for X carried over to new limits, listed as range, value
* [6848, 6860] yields 24.2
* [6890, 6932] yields 24.6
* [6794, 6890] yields 24.6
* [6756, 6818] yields 25.2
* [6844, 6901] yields 24.3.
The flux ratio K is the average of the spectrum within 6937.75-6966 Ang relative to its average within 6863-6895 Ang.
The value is 1.06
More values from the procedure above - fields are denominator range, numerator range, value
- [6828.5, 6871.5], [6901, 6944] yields 1.02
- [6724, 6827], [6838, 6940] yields 0.96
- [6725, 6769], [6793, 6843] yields 0.95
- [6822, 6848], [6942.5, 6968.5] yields 1.03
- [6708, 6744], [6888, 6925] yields 0.93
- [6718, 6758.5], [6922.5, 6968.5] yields 0.97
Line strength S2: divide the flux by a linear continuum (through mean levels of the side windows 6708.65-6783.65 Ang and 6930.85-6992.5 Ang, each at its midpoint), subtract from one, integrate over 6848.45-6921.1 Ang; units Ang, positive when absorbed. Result 3.60 Ang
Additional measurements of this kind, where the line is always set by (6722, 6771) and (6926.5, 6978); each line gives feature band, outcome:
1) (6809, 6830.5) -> 0.7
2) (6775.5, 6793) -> 0.5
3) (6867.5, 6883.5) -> 1.0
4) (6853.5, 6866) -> 0.7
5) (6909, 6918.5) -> 0.5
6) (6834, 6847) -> 0.6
